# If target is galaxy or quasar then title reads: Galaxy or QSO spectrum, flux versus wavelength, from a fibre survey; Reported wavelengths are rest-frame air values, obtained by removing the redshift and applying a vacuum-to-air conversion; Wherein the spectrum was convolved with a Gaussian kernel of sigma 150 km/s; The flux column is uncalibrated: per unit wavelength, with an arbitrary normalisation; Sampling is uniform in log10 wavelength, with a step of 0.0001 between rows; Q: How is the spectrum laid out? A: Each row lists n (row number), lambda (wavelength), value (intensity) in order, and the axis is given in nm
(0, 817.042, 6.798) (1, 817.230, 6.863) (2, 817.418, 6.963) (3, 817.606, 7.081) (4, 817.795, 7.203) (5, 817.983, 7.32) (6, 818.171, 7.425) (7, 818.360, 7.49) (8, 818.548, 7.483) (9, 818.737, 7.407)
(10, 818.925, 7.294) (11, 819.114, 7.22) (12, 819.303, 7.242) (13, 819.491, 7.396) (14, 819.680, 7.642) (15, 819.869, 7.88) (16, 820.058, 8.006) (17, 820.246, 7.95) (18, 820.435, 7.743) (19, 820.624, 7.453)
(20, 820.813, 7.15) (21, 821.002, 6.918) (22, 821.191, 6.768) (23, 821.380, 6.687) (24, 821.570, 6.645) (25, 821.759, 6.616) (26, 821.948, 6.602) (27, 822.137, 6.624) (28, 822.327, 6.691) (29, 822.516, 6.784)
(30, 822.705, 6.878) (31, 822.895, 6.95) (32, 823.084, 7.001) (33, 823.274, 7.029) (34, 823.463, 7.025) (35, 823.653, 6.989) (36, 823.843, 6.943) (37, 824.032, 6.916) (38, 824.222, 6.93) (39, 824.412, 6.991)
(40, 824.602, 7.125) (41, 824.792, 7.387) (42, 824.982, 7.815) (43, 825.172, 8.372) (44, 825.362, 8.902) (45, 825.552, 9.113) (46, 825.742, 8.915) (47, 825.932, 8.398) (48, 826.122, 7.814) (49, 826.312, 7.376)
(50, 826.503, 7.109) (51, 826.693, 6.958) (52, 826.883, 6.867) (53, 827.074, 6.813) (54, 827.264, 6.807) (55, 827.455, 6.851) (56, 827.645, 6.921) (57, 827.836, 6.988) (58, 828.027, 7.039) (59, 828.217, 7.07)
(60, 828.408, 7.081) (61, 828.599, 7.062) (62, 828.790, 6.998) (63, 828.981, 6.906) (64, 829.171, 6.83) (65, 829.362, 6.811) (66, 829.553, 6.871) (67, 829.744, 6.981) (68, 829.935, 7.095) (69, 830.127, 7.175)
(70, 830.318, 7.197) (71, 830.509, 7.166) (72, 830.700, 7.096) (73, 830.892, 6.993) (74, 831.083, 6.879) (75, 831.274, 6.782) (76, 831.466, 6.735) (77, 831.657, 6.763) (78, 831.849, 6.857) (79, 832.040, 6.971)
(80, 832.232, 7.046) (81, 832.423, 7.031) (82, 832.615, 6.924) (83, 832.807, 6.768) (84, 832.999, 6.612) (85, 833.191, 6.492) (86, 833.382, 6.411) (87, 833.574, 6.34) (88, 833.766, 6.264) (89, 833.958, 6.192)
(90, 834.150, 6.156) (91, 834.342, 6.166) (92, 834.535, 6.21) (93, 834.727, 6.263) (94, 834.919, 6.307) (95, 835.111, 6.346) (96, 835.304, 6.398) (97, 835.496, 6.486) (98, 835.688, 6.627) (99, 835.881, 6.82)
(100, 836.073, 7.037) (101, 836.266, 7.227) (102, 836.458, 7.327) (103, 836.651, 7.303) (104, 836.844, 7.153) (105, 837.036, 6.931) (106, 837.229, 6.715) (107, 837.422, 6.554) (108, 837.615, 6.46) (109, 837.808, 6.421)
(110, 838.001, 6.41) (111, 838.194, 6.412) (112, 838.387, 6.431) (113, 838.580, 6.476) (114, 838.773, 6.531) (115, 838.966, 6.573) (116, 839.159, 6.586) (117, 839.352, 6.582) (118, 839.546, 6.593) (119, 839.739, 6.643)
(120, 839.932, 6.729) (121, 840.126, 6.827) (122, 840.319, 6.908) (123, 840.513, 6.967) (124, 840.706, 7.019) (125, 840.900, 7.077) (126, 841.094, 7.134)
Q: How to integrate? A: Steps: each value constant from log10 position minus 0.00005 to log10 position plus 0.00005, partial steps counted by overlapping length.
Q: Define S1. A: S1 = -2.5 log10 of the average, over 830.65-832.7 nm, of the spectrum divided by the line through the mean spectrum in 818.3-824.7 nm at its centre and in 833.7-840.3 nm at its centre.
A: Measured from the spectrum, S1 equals -0.021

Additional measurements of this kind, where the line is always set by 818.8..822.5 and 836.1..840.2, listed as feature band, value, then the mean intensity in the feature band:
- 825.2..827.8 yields -0.09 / 7.61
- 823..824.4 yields 0.02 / 6.98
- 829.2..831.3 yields -0.01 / 7.01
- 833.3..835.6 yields 0.09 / 6.3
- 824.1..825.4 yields -0.07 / 7.57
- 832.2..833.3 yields 0.01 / 6.8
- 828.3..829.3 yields 0.00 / 6.97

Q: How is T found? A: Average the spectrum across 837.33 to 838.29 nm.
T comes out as 6.45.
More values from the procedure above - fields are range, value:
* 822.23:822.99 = 6.83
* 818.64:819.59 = 7.31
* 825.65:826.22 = 8.38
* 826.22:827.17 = 7.02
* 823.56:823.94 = 6.97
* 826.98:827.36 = 6.81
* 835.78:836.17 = 6.92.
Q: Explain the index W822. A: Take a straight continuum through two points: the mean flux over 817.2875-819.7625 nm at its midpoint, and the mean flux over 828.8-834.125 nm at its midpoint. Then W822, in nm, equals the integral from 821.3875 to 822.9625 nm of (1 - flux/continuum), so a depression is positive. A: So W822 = 0.10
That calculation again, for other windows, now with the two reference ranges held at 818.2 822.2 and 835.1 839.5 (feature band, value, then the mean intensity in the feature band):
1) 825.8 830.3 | -0.06 nm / 7.1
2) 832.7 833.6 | 0.04 nm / 6.54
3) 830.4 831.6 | -0.01 nm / 6.94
